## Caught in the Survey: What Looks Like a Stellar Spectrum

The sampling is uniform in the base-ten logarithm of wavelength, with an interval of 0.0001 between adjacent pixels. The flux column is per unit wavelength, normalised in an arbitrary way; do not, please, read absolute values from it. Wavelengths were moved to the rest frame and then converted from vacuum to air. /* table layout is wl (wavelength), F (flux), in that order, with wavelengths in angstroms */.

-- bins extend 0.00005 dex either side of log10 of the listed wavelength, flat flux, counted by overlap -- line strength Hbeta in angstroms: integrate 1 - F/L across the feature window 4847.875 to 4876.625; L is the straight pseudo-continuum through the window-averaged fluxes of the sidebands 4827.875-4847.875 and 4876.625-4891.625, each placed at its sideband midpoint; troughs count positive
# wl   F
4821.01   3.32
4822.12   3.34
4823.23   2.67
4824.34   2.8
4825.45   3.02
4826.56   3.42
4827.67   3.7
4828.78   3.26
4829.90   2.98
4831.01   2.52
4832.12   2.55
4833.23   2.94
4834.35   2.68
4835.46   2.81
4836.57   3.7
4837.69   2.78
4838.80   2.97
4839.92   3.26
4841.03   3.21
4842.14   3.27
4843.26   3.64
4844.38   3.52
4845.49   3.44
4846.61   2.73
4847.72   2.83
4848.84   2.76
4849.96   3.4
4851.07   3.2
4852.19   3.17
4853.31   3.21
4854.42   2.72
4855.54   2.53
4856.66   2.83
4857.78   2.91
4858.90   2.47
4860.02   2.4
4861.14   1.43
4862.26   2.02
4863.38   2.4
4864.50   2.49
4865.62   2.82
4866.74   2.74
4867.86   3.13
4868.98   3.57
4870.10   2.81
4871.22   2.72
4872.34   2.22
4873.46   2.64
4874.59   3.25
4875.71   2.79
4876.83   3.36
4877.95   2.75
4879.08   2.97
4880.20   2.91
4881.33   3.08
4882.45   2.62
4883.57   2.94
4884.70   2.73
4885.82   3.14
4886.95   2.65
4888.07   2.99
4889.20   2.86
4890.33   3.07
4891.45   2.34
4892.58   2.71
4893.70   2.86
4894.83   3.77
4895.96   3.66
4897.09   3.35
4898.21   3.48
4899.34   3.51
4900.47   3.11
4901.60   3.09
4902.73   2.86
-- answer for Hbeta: 2.2 angstroms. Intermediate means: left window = 3.08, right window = 2.89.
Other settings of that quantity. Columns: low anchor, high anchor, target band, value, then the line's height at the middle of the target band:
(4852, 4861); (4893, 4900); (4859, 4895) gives 3.5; 3.07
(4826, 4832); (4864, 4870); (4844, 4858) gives 0.0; 3.02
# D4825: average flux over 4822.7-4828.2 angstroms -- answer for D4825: 3.12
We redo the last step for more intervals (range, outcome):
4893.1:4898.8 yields 3.42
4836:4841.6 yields 3.19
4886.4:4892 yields 2.78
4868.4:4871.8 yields 3.03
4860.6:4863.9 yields 1.95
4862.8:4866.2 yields 2.57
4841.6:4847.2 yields 3.32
